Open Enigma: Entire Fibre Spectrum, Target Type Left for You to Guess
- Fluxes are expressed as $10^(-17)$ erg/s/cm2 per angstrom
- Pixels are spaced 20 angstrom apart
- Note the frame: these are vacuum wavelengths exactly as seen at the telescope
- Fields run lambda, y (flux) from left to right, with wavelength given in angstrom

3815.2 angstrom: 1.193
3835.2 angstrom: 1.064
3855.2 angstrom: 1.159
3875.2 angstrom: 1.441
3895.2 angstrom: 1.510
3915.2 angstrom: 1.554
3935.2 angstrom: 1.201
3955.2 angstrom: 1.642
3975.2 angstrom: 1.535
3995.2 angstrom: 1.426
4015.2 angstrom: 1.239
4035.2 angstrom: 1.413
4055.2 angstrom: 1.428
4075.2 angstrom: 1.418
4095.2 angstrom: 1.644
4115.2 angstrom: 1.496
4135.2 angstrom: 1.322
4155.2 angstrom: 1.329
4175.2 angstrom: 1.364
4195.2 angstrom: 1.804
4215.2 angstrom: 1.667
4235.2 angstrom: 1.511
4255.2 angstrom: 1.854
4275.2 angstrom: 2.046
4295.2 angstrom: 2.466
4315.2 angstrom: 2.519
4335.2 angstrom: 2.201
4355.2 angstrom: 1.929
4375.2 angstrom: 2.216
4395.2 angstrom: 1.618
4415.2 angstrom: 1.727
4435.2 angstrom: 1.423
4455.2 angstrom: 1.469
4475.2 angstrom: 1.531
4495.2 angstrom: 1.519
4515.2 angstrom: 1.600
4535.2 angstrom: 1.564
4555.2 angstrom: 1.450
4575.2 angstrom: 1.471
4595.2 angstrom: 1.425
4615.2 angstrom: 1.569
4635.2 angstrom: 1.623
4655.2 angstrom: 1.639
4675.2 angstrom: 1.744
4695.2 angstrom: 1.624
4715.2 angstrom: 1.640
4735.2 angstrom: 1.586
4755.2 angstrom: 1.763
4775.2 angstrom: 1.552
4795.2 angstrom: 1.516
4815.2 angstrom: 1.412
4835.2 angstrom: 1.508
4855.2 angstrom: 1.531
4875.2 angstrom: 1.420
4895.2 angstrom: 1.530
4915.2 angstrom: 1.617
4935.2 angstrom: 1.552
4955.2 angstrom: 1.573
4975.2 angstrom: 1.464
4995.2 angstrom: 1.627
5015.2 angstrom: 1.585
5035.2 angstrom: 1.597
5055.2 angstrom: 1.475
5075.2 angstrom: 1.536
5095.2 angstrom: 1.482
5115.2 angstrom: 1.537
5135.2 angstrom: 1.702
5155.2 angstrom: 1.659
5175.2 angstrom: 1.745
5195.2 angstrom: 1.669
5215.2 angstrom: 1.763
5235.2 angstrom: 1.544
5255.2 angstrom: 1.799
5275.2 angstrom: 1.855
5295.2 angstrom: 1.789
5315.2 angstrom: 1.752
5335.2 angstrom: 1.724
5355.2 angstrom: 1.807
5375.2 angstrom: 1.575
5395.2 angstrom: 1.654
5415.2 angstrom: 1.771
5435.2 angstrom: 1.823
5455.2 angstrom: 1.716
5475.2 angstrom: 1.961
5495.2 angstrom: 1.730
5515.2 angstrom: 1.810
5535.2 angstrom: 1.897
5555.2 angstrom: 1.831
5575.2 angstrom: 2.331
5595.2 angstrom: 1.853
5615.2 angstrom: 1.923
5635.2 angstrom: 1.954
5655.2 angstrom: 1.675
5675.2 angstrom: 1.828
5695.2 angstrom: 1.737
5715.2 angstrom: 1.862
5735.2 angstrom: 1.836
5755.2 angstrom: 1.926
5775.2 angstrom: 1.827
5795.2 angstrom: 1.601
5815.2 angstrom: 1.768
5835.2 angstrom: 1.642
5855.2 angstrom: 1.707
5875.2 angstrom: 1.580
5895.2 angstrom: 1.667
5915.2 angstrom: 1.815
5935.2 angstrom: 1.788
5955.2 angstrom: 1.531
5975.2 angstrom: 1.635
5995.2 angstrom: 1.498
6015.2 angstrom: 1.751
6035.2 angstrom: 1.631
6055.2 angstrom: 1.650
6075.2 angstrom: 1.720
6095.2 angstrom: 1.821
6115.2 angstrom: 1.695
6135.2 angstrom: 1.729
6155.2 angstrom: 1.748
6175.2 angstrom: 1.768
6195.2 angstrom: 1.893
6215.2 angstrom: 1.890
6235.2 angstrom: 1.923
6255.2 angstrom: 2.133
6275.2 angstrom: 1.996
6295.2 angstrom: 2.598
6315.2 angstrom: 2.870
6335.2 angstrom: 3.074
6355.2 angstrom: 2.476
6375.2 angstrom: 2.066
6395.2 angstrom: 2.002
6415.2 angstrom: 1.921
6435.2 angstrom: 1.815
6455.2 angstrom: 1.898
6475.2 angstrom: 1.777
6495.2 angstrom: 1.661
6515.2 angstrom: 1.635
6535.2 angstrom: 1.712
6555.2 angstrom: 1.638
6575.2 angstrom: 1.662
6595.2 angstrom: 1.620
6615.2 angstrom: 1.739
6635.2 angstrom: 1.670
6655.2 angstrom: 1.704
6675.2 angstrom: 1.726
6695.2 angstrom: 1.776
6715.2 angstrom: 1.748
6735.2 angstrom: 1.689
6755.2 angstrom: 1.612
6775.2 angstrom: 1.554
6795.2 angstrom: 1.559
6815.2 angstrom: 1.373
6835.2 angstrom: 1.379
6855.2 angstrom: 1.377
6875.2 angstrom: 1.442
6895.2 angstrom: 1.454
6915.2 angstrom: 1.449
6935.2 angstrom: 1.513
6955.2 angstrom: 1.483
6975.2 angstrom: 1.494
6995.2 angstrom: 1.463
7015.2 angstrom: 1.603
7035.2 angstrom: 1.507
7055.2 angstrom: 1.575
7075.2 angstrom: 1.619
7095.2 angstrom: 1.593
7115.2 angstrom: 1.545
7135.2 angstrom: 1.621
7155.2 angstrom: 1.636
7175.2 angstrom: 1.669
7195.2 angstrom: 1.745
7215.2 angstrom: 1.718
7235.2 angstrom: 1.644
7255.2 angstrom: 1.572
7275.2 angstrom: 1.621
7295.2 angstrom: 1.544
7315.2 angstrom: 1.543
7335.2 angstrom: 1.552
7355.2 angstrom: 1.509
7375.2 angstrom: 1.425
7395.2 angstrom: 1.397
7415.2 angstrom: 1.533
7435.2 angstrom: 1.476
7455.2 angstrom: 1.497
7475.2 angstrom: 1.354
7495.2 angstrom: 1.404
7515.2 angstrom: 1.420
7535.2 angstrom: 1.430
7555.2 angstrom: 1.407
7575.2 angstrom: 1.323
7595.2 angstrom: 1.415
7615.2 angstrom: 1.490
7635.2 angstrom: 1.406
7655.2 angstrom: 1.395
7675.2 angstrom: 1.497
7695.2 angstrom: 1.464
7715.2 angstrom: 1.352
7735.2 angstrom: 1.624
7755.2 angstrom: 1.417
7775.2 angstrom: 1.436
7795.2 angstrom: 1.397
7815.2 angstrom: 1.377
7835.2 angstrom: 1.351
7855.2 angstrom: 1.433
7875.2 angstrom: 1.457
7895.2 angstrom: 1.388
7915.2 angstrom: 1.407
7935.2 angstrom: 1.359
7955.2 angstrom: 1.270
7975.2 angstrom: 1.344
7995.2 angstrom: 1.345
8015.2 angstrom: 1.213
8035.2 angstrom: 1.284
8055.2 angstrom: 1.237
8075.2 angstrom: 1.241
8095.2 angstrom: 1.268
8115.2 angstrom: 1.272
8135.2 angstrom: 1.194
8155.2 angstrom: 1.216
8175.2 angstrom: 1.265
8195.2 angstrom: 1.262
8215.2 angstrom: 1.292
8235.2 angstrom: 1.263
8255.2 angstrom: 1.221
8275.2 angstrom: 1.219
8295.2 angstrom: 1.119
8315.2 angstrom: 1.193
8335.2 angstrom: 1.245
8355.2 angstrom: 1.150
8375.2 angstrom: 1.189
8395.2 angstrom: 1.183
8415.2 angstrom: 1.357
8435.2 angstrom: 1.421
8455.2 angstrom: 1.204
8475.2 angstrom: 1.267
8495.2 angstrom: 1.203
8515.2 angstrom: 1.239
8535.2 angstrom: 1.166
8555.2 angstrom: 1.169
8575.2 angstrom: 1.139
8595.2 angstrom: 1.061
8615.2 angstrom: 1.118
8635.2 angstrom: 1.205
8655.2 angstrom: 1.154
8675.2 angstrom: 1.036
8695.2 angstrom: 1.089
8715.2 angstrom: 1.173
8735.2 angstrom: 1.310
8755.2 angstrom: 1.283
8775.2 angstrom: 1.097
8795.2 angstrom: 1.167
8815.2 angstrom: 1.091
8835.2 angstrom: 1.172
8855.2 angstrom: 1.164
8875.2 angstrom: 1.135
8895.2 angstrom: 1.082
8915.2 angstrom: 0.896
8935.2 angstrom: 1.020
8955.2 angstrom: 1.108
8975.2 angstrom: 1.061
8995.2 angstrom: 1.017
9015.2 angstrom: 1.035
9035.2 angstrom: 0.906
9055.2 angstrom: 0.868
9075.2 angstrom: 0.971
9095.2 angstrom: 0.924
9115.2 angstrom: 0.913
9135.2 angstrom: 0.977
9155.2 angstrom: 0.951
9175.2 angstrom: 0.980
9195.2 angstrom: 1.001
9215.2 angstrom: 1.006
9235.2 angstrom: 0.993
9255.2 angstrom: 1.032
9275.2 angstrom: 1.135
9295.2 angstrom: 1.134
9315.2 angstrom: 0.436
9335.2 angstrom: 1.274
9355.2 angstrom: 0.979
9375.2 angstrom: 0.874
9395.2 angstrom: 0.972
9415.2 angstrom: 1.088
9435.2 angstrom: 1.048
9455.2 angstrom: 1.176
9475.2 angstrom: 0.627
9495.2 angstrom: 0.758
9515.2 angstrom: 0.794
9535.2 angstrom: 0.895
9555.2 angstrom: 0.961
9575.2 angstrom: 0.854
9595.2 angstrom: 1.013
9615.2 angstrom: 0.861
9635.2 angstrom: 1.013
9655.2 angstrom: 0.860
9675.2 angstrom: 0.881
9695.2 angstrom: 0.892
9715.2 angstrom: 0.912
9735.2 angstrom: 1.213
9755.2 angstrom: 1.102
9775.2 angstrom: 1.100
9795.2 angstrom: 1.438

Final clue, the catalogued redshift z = 1.26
